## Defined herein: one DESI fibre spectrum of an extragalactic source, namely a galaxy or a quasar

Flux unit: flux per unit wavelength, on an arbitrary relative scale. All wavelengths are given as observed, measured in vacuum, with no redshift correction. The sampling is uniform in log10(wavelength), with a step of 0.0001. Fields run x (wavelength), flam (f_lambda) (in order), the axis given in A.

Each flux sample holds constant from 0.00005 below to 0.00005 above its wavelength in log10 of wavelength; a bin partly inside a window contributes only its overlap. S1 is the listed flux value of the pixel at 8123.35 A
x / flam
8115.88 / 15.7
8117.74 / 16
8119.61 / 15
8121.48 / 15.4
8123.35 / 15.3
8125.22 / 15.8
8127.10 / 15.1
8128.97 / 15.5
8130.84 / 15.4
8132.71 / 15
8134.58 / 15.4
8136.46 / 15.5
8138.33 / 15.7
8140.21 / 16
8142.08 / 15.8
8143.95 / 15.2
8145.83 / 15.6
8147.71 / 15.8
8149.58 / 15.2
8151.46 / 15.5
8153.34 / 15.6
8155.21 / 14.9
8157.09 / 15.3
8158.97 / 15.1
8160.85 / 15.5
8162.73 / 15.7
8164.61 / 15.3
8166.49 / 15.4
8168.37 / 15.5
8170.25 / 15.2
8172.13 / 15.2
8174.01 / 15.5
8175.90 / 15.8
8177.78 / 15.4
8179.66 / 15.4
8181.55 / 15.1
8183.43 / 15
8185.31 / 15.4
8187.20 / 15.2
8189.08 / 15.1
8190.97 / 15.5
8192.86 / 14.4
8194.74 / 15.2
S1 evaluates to 15.3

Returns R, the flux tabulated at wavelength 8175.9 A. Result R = 15.8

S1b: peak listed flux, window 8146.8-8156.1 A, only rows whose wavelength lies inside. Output 15.8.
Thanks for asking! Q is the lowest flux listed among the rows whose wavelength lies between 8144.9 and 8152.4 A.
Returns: 15.2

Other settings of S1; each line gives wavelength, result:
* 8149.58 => 15.2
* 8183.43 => 15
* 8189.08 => 15.1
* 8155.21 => 14.9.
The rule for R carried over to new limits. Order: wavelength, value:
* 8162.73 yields 15.7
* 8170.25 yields 15.2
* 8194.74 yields 15.2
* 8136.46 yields 15.5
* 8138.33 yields 15.7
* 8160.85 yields 15.5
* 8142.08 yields 15.8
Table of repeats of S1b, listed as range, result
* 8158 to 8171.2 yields 15.7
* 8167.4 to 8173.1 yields 15.5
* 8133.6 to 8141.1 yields 16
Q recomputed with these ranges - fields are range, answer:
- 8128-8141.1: 15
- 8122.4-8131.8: 15.1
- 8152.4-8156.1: 14.9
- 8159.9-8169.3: 15.3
